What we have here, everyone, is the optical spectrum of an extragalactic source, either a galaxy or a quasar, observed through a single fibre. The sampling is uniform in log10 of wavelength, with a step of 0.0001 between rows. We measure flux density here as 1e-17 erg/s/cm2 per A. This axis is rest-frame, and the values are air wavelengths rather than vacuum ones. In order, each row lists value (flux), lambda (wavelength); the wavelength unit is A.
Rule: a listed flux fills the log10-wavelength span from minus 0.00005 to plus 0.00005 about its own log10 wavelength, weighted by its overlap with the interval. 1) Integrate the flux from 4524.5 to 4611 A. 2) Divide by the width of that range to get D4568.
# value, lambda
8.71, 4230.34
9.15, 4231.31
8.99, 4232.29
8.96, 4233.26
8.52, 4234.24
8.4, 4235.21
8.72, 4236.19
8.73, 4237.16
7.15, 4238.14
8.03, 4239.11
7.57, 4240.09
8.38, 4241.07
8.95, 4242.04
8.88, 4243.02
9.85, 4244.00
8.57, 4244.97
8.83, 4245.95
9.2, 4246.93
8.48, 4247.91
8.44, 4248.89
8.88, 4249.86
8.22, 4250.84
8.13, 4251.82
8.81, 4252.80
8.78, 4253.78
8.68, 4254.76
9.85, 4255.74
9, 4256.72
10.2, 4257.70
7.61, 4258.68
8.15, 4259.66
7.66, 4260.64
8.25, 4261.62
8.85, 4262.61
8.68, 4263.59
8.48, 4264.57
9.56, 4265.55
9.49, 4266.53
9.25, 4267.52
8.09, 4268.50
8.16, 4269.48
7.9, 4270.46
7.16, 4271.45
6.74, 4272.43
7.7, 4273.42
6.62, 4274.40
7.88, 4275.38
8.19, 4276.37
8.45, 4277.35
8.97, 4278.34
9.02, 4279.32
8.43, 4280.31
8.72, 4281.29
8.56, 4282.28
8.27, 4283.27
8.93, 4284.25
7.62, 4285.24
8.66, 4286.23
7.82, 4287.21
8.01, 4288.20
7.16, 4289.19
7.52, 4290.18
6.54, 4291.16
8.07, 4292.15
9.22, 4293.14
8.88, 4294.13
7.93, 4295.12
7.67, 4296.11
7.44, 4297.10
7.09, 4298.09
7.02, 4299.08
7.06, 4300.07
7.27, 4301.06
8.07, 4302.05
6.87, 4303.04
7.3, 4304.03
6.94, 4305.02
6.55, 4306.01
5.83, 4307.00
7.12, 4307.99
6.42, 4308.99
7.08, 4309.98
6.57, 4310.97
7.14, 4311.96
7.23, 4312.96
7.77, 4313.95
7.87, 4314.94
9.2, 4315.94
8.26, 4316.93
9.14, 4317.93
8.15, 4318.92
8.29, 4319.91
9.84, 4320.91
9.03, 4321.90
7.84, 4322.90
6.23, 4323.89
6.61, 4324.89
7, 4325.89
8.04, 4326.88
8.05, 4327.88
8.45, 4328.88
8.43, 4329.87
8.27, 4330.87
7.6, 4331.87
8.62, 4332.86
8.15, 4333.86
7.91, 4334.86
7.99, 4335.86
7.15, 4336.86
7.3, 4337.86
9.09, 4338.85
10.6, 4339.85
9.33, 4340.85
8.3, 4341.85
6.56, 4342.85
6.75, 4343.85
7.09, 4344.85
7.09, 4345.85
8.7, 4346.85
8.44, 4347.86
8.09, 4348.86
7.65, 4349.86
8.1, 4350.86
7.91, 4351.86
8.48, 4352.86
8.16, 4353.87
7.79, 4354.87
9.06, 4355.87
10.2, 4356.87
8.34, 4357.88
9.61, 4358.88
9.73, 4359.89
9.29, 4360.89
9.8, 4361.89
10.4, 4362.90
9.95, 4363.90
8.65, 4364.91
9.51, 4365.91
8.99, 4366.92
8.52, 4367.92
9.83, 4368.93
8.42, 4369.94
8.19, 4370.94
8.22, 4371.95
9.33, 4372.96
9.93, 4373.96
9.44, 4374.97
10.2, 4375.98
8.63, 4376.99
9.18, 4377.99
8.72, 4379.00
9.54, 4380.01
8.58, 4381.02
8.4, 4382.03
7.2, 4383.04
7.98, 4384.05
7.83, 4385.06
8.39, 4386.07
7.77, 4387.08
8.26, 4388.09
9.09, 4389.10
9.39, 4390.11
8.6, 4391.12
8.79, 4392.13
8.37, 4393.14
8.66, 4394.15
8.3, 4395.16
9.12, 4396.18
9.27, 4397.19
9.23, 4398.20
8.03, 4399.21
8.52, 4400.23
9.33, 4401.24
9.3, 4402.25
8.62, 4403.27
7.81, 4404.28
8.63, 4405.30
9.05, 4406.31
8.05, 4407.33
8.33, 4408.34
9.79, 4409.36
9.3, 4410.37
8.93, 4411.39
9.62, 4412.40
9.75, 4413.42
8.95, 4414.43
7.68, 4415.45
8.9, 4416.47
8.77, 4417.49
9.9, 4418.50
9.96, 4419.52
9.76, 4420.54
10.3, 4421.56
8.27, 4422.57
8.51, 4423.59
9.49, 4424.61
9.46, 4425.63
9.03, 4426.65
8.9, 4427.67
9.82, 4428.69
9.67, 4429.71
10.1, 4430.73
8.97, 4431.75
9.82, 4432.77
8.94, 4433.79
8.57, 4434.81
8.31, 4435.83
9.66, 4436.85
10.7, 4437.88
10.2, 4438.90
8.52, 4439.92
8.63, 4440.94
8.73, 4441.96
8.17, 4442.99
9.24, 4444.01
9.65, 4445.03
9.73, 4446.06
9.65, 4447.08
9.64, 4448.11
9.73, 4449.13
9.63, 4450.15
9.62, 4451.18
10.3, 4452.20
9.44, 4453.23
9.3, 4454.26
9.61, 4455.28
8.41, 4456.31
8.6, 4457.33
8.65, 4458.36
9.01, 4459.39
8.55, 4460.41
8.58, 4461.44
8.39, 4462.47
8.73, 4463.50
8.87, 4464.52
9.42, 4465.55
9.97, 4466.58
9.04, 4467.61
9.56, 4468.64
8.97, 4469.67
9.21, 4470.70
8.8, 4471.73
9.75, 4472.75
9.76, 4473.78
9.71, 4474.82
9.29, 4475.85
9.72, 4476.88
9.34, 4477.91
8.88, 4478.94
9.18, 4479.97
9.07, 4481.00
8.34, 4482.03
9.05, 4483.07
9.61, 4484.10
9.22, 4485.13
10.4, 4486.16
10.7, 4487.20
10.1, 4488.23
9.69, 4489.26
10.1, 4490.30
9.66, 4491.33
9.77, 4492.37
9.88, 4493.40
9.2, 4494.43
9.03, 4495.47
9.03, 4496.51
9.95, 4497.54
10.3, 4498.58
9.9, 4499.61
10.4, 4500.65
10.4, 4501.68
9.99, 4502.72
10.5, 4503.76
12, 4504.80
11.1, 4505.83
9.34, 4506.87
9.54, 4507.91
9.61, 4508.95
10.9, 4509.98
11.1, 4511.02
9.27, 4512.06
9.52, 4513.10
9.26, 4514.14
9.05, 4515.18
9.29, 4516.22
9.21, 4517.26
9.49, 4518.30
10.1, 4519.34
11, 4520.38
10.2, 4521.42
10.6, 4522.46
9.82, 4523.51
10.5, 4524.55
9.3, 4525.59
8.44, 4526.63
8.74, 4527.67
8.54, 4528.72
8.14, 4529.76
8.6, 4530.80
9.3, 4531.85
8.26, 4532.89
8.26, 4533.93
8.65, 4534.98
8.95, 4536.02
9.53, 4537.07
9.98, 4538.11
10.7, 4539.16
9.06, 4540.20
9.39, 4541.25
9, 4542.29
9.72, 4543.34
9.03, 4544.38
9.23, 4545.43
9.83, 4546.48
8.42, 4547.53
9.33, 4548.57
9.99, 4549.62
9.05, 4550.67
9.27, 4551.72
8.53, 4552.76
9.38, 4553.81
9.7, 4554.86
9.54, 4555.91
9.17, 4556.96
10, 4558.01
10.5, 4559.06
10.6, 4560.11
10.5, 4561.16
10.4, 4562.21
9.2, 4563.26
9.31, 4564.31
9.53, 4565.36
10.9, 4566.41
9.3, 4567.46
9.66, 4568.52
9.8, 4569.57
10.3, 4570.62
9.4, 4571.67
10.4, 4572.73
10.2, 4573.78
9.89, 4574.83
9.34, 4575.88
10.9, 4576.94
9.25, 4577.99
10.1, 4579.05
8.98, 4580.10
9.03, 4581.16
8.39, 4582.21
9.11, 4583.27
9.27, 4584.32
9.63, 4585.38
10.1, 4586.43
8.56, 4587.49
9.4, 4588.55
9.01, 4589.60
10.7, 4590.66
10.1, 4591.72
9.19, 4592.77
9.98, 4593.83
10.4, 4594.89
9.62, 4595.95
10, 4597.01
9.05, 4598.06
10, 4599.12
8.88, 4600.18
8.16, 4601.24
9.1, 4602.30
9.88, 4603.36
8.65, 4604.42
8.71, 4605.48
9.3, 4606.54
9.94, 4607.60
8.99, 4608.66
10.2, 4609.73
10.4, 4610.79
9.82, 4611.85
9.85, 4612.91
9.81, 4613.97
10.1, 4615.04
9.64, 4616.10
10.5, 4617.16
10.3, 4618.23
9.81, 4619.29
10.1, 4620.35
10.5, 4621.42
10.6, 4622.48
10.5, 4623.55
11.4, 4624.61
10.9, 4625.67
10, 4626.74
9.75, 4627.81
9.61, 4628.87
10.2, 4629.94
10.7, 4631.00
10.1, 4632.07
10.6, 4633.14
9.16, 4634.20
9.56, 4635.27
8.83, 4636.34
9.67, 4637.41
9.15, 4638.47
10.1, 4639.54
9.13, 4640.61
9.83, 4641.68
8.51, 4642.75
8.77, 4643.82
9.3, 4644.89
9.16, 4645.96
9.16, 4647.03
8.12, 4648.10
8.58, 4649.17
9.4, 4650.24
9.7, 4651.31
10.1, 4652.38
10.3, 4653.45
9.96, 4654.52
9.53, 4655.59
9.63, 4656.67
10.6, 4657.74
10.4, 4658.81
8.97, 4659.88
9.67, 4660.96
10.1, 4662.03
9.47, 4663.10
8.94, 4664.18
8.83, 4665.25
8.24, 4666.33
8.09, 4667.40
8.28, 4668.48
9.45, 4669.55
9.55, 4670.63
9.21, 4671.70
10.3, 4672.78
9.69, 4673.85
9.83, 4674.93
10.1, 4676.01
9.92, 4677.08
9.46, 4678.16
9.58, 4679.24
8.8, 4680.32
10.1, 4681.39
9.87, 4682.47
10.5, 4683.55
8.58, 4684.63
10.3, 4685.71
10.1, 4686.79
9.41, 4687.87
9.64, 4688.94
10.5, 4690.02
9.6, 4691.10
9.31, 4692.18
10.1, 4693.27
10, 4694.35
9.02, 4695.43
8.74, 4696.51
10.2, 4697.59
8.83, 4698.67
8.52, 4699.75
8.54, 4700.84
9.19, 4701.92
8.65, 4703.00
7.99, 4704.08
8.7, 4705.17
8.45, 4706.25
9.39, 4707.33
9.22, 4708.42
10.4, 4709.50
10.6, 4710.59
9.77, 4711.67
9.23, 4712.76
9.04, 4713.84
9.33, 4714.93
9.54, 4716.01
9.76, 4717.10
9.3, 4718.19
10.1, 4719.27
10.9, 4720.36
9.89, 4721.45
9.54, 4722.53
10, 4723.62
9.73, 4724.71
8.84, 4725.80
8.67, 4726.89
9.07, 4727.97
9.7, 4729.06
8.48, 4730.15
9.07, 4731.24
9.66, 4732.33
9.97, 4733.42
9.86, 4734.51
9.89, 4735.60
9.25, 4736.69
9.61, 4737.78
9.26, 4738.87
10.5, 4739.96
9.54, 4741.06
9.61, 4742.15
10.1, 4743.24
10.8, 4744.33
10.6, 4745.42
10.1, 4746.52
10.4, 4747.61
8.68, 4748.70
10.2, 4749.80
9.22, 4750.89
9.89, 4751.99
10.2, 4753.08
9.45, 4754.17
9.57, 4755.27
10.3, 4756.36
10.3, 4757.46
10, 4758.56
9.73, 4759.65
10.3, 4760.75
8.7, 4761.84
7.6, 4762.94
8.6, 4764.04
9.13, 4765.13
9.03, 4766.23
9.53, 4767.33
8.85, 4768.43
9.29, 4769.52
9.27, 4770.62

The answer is 9.46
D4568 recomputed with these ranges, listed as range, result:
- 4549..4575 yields 9.78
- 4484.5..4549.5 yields 9.64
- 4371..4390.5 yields 8.72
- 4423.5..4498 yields 9.33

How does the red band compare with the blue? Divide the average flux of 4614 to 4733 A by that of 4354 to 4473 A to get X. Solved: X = 1.1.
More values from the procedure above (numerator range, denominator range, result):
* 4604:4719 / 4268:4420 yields 1.15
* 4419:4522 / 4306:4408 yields 1.13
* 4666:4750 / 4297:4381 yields 1.16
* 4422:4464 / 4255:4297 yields 1.11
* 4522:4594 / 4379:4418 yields 1.09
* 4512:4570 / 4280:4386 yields 1.16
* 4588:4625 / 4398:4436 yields 1.08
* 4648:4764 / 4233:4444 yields 1.12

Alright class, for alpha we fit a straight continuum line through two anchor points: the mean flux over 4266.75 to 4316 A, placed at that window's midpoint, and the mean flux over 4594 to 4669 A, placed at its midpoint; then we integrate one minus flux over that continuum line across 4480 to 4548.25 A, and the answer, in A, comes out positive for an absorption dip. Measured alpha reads -4.9 A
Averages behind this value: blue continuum 7.71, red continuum 9.62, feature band 9.6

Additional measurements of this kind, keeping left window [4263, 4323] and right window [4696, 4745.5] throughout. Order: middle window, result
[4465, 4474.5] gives -0.92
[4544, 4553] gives -0.37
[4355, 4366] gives -1.73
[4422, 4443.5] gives -1.90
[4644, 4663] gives -0.67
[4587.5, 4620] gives -2.12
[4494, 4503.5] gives -1.27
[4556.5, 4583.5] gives -2.61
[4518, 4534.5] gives -1.06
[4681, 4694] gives -0.67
